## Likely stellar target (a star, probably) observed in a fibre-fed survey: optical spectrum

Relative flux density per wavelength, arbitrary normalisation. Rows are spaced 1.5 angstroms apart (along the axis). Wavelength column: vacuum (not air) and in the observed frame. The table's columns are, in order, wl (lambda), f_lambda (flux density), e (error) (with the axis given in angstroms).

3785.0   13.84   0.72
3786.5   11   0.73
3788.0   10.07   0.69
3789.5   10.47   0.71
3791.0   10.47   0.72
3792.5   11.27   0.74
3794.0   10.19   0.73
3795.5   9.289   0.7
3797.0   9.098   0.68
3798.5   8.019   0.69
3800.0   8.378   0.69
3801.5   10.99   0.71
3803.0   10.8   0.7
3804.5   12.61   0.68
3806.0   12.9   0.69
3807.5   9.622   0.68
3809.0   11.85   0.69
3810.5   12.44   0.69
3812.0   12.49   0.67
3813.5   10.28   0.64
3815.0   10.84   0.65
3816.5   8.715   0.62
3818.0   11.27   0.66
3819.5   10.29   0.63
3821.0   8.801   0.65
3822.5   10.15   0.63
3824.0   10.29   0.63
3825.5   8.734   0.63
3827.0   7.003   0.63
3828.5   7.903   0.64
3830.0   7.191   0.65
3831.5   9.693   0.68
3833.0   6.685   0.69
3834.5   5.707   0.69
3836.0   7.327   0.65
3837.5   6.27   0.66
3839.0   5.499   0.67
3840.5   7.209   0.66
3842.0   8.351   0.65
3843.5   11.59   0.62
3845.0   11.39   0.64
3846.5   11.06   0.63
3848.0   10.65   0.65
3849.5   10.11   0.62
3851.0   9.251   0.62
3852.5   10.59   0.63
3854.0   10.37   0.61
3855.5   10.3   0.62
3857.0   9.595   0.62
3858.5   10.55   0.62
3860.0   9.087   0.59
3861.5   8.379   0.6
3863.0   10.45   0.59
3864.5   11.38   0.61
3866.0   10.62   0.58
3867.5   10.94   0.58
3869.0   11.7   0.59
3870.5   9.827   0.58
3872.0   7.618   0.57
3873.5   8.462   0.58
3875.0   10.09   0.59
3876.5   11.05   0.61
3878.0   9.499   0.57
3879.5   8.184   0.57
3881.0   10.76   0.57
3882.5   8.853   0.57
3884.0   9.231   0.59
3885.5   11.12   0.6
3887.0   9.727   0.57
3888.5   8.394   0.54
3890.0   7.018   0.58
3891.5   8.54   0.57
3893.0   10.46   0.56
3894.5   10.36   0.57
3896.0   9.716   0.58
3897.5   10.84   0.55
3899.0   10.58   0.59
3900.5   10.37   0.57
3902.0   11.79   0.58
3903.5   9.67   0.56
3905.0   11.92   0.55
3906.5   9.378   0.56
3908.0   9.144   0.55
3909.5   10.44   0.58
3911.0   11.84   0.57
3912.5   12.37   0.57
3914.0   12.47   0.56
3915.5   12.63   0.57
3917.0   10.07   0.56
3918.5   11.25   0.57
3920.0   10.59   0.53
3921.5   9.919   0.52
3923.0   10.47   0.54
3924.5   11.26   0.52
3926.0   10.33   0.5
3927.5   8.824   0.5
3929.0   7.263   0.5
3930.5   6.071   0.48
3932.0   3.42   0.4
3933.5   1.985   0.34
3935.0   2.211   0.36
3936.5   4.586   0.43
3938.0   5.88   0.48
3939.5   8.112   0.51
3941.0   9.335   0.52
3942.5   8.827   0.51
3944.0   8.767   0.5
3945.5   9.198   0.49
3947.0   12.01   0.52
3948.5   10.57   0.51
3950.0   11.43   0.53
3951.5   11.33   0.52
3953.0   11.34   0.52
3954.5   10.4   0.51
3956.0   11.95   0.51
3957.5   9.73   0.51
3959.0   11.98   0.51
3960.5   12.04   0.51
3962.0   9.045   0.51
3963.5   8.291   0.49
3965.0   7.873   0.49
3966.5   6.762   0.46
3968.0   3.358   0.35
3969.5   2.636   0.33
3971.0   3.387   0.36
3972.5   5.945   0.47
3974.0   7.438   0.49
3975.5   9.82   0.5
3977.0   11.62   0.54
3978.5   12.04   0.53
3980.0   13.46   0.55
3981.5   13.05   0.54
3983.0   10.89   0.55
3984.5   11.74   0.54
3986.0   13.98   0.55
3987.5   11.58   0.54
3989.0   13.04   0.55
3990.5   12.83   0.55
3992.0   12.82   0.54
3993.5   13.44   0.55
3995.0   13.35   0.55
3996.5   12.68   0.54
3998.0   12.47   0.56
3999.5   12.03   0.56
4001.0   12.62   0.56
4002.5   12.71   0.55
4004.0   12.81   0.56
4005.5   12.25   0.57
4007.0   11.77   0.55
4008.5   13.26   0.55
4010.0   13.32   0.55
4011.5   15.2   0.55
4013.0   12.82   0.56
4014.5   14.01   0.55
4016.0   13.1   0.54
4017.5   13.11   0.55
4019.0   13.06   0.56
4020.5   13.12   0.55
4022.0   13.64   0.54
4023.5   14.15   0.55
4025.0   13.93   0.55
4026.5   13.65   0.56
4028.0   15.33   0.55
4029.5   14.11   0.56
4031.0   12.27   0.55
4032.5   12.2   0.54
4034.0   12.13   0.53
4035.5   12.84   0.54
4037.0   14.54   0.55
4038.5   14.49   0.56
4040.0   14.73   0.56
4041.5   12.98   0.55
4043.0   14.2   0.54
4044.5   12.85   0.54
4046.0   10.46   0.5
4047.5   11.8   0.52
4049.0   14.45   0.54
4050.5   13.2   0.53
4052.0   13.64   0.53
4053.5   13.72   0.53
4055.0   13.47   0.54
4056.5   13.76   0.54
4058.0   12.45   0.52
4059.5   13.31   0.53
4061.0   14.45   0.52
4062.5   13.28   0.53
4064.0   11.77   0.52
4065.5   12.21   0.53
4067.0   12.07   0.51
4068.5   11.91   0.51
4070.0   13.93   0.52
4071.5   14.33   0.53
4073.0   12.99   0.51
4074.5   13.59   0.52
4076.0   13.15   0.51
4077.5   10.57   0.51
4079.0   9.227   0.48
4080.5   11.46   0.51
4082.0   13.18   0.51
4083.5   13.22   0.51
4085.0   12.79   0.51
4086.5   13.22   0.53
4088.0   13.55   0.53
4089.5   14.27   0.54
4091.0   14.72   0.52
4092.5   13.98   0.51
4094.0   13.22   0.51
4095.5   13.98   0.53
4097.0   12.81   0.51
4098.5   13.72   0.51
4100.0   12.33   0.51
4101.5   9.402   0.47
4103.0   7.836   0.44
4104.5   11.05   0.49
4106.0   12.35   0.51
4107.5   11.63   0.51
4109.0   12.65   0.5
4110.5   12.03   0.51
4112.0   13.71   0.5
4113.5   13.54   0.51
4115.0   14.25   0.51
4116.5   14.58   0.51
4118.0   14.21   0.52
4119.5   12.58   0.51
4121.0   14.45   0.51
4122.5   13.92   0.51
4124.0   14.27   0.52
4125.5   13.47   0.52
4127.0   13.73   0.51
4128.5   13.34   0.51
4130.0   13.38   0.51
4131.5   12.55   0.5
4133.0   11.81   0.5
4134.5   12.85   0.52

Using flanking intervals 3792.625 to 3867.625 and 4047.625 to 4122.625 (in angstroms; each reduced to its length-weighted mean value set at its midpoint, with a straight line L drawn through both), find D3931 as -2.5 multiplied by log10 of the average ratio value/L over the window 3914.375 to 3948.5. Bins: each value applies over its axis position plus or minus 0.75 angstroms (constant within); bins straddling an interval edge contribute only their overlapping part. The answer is 0.285 mag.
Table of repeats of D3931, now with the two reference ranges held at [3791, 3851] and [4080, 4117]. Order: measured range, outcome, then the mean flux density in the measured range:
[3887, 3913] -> 0.038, 10.1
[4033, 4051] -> -0.093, 13.2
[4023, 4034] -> -0.135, 13.5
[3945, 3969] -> 0.142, 9.76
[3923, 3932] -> 0.266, 8.45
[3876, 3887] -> 0.053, 9.78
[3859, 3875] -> 0.025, 9.87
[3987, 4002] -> -0.101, 12.7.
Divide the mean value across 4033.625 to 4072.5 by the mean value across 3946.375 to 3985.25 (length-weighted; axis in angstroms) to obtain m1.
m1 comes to 1.4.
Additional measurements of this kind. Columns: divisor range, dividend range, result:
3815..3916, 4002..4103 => 1.35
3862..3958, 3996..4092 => 1.37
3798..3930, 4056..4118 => 1.29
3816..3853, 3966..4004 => 1.21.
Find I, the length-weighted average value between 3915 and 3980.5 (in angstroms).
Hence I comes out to 8.73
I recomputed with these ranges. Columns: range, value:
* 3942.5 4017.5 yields 11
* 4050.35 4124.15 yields 12.9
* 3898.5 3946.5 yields 9.1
